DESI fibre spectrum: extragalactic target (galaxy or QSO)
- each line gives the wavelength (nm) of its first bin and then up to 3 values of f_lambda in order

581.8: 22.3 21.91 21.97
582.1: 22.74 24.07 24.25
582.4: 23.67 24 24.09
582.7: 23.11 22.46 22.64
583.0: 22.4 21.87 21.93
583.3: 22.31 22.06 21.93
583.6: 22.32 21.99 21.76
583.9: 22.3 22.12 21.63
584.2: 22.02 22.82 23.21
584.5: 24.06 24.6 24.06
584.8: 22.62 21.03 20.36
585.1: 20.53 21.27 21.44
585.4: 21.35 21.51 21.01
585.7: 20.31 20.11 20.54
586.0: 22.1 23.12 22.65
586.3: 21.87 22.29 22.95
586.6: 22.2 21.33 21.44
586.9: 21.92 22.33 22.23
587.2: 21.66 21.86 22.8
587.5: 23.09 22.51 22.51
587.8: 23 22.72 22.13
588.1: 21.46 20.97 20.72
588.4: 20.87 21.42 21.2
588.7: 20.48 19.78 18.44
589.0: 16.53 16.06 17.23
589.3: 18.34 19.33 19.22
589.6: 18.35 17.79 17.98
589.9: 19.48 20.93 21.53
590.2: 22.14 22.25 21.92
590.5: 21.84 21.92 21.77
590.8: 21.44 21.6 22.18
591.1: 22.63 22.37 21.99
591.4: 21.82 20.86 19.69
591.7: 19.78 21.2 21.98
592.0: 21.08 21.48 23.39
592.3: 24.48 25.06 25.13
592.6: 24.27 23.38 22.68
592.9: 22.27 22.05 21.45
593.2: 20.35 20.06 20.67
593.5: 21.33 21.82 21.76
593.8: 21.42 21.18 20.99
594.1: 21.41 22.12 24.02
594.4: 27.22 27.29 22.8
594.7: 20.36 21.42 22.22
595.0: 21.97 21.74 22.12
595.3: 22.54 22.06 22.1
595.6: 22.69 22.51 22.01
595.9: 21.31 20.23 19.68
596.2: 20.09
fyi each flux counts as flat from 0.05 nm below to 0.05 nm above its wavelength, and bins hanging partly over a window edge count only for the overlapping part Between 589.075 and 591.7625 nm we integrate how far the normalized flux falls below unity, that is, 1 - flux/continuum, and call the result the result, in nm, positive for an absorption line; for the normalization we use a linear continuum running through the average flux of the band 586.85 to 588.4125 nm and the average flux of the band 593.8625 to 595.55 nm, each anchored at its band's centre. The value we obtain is 0.214 nm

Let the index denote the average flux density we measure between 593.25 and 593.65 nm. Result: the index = 21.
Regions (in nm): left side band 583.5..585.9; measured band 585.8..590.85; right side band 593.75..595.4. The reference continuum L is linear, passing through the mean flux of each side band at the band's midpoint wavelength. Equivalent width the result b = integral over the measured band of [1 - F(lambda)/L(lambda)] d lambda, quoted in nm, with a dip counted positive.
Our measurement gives 0.26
